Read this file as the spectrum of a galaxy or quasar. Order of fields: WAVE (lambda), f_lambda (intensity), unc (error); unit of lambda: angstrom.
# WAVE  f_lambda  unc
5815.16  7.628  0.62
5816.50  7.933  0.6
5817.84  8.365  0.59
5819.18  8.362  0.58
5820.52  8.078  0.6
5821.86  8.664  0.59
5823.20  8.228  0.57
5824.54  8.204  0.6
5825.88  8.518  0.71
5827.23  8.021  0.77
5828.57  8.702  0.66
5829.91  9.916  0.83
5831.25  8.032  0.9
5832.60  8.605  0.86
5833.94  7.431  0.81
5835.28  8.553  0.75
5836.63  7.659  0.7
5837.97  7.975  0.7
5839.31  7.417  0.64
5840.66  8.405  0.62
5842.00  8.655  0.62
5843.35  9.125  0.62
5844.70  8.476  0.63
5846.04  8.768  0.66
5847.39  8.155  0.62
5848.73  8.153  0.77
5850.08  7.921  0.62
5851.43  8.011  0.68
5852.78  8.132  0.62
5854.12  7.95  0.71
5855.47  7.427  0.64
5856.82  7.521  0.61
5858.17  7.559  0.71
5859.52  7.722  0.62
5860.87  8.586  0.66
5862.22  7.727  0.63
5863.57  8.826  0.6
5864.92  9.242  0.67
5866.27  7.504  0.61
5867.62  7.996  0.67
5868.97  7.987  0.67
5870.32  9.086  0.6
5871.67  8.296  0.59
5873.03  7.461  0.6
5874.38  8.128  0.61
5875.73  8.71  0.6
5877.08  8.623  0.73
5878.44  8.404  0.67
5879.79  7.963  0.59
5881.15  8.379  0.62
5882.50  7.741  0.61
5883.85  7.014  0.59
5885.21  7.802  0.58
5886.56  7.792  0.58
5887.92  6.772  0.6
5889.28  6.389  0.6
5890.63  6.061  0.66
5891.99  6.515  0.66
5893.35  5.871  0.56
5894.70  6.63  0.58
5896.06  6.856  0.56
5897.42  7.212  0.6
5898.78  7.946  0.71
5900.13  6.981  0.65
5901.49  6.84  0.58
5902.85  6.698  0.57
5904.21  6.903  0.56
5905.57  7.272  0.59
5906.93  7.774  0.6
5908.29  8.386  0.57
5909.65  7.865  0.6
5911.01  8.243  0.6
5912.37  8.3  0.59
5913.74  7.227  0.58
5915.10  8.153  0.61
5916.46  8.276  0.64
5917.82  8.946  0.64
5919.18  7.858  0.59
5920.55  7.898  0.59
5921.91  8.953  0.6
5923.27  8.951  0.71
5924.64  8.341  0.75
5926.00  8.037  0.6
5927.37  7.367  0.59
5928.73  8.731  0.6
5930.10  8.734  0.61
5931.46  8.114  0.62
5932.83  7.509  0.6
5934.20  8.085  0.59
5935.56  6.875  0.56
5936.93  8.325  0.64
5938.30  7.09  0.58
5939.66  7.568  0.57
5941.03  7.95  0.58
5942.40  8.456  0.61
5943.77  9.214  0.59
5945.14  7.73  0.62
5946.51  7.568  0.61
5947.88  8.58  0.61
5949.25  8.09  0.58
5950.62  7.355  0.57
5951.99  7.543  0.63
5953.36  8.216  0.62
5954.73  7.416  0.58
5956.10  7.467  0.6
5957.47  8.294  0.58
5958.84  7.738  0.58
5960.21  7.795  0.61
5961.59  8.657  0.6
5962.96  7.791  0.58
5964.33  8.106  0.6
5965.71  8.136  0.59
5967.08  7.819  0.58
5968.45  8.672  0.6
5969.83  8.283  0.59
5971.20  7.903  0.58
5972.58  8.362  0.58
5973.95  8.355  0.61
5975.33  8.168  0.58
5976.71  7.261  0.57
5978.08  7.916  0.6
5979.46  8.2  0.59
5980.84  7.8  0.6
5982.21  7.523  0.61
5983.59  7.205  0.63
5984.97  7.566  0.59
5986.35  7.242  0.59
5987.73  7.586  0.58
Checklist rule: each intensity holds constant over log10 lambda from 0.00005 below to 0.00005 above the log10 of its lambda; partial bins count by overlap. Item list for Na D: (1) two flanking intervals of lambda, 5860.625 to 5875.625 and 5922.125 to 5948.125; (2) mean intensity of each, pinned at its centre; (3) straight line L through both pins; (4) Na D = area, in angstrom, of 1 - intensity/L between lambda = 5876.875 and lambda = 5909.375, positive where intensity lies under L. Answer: 3.7 angstrom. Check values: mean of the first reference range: 8.27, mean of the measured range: 7.27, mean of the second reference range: 8.07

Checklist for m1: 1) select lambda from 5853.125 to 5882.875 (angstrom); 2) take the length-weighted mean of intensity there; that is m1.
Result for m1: 8.13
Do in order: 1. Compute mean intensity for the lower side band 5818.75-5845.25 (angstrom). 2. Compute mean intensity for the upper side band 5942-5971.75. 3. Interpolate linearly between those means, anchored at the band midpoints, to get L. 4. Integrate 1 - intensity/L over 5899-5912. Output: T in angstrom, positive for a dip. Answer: 1.1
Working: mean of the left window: 8.35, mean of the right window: 8.04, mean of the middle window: 7.48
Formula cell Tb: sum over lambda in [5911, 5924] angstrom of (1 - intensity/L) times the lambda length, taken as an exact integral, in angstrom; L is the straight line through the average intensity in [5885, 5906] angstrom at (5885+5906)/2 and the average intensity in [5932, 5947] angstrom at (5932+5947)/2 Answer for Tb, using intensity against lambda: -1.61 angstrom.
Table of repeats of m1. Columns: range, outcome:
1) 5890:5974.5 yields 7.82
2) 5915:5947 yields 8.12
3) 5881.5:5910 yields 7.12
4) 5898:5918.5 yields 7.72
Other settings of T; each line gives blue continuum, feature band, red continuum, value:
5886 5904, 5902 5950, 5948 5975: -4.11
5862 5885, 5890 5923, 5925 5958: 2.26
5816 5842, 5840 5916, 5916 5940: 3.75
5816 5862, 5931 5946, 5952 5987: 0.16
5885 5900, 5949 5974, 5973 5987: -1.44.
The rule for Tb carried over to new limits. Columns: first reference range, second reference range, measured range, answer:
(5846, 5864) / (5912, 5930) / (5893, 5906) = 1.9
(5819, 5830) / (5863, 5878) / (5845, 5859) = 0.7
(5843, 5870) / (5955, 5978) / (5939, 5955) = 0.1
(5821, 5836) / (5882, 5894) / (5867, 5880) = -1.8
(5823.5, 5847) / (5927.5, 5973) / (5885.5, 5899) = 2.3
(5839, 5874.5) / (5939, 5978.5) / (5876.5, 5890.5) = 0.9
